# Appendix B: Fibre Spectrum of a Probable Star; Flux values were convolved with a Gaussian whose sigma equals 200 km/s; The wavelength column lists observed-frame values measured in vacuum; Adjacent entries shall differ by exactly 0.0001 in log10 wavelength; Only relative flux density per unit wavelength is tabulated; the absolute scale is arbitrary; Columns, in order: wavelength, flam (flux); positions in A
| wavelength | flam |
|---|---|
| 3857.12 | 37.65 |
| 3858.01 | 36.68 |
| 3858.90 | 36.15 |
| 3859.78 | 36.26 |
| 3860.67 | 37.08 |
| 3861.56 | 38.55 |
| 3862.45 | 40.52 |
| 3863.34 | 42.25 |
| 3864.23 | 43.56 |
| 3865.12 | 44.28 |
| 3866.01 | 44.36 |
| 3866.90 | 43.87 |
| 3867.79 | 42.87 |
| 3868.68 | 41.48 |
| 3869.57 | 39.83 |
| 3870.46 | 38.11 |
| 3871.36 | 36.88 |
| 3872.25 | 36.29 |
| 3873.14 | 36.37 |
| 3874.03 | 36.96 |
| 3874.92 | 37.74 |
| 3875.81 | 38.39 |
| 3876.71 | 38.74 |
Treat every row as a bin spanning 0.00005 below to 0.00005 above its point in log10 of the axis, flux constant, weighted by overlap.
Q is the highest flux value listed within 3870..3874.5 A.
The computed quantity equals 38.11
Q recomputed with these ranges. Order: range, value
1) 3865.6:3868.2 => 44.36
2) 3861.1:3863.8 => 42.25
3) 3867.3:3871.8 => 42.87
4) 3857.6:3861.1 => 37.08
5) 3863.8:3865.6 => 44.28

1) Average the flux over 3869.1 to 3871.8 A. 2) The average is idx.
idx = 38.2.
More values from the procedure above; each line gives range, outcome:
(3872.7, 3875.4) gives 37.1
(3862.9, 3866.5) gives 43.6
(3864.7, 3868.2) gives 43.9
